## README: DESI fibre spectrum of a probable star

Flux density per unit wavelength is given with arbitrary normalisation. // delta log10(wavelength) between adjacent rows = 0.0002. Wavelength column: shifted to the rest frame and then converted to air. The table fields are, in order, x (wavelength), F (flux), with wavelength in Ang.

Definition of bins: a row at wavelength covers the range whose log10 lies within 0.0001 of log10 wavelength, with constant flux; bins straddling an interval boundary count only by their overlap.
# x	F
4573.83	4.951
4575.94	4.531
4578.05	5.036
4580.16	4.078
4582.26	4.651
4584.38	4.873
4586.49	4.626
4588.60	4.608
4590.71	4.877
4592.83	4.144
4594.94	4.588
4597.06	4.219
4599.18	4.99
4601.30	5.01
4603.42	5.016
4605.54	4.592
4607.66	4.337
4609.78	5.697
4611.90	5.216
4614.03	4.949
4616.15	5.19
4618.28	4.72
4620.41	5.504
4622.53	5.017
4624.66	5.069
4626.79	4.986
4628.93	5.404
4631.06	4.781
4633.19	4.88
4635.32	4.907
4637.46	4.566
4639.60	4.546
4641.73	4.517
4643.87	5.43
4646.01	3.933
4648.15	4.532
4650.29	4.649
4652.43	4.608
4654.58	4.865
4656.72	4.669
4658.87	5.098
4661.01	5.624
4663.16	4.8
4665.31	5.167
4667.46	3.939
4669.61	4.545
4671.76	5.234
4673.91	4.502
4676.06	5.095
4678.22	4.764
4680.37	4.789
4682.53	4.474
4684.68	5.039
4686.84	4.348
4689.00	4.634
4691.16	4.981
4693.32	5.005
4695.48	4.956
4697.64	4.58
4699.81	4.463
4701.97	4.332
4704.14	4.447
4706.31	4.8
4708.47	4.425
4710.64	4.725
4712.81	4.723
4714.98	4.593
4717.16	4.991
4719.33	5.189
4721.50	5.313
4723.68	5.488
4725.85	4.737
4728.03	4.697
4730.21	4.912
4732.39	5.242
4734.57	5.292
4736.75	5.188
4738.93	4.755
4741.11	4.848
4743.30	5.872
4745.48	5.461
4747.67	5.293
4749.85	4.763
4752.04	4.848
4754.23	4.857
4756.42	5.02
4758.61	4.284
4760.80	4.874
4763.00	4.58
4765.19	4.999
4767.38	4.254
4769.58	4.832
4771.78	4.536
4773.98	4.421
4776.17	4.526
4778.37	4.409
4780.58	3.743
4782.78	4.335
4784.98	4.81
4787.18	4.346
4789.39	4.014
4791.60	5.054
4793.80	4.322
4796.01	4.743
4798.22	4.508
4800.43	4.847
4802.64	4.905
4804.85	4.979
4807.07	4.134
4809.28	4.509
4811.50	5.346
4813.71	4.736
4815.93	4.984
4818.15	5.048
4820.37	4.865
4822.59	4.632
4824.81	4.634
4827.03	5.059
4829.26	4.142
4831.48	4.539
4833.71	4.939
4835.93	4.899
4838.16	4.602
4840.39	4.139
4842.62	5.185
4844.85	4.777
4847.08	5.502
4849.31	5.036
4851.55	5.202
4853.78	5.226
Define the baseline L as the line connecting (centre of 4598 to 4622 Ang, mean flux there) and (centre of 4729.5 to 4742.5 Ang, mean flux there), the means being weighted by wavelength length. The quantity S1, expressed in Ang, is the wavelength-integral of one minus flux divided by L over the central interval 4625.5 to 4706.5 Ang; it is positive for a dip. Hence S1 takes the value 4.4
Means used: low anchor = 5.02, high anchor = 5.06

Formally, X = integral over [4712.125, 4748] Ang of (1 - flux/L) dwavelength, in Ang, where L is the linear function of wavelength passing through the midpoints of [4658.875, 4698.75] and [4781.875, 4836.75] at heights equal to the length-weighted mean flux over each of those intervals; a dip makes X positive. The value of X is -2.47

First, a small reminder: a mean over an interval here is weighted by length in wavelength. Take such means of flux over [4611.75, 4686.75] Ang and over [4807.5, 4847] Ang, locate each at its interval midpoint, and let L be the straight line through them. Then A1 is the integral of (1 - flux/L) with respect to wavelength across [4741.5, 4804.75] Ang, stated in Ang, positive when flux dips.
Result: 1.28 Ang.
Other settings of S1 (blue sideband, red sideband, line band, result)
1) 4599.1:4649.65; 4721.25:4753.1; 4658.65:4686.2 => 0.9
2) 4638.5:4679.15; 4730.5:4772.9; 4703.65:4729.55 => 0.1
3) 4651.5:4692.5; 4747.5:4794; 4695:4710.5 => 0.5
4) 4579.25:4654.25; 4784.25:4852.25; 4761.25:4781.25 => 1.1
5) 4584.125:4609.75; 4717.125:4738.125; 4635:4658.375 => 0.9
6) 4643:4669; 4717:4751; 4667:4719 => 2.5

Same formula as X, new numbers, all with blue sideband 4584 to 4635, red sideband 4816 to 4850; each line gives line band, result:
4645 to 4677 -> 0.8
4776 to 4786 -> 1.0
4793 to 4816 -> 0.4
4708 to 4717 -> 0.3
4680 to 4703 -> 0.8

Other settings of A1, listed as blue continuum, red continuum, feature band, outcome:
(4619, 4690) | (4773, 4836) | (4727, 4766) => -2.4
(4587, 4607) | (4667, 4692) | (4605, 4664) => -2.7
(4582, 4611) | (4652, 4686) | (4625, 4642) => -0.2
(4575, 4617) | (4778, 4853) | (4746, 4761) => -0.5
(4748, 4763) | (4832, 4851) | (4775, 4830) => 2.4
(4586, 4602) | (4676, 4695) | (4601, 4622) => -1.7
